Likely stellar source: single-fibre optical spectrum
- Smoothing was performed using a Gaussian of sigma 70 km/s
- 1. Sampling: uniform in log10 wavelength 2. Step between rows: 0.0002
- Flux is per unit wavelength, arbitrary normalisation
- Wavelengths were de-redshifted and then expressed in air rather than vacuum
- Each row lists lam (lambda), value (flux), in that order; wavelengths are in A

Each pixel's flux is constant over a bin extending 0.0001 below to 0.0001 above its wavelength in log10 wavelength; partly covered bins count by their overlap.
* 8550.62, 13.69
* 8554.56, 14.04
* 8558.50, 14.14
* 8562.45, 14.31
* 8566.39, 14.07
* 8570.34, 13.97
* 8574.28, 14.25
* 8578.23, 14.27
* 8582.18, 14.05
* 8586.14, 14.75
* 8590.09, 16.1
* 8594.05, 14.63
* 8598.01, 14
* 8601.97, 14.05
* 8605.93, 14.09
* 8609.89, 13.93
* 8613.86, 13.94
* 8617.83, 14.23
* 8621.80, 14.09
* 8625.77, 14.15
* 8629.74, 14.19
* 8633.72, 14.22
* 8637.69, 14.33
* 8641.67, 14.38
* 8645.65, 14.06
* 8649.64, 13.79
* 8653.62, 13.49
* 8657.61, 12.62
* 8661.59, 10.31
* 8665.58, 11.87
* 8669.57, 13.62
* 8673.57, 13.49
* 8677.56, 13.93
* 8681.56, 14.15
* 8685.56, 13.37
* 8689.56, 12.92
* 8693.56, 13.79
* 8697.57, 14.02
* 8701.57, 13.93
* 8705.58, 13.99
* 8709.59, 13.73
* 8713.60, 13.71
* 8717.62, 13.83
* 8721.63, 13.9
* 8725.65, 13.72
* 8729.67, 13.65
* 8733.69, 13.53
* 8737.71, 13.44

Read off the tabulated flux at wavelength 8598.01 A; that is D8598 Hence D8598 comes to 14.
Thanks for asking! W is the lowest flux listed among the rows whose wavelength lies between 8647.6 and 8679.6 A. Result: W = 10.31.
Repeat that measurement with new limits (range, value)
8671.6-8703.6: 12.92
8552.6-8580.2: 13.97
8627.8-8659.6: 12.62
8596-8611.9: 13.93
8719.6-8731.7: 13.65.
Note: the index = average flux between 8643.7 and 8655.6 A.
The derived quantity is 13.8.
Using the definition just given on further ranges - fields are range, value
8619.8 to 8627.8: 14.1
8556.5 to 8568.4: 14.2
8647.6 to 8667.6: 12.4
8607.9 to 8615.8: 13.9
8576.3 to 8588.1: 14.3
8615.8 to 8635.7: 14.2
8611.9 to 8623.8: 14.1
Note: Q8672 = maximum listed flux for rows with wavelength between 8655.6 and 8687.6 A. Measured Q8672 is 14.15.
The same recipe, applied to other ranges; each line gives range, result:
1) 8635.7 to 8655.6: 14.38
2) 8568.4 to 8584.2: 14.27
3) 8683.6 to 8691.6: 13.37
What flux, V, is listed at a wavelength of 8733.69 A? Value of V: 13.53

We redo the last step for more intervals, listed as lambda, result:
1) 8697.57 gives 14.02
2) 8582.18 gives 14.05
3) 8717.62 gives 13.83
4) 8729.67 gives 13.65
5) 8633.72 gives 14.22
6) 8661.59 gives 10.31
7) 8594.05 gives 14.63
